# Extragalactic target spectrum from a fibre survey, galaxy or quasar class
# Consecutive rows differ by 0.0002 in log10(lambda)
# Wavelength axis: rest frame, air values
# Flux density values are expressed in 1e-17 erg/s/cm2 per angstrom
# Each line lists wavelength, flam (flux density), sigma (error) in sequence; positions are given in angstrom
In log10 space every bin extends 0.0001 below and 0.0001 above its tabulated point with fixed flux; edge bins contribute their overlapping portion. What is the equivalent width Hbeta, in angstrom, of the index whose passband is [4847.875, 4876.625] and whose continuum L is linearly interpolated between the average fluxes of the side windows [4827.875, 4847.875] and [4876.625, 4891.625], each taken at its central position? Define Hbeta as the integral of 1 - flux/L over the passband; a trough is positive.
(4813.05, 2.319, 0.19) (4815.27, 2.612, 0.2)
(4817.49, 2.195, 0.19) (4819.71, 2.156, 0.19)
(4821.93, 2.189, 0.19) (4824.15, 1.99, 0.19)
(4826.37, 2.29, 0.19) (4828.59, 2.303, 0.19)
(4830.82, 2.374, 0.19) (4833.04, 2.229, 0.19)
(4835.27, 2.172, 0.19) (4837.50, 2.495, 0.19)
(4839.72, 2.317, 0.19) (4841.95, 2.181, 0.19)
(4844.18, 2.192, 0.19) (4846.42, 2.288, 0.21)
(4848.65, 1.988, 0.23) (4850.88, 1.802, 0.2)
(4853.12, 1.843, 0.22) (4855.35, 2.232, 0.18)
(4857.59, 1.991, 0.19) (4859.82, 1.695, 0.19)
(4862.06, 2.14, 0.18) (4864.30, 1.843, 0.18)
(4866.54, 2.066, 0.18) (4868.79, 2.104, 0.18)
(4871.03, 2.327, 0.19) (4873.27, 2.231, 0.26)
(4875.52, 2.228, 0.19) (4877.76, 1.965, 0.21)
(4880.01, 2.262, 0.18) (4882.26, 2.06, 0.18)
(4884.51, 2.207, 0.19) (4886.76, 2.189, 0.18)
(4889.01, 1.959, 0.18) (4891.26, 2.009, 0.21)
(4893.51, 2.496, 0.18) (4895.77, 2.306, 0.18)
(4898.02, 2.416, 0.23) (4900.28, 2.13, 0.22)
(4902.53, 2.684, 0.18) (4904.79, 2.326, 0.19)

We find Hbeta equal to 1.9 angstrom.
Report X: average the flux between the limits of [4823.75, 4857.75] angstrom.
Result 2.18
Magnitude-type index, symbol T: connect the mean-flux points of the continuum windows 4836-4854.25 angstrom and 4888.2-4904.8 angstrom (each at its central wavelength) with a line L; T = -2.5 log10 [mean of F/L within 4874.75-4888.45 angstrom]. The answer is 0.054 mag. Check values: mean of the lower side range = 2.14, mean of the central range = 2.14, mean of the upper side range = 2.3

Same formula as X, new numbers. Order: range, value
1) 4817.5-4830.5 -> 2.2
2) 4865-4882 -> 2.15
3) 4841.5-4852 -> 2.08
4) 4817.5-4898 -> 2.15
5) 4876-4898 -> 2.18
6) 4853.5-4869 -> 2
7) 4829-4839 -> 2.32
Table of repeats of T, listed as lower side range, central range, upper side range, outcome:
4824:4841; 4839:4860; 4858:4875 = 0.057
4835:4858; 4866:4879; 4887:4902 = 0.017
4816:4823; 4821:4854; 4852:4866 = -0.043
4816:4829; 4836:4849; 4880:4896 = -0.033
